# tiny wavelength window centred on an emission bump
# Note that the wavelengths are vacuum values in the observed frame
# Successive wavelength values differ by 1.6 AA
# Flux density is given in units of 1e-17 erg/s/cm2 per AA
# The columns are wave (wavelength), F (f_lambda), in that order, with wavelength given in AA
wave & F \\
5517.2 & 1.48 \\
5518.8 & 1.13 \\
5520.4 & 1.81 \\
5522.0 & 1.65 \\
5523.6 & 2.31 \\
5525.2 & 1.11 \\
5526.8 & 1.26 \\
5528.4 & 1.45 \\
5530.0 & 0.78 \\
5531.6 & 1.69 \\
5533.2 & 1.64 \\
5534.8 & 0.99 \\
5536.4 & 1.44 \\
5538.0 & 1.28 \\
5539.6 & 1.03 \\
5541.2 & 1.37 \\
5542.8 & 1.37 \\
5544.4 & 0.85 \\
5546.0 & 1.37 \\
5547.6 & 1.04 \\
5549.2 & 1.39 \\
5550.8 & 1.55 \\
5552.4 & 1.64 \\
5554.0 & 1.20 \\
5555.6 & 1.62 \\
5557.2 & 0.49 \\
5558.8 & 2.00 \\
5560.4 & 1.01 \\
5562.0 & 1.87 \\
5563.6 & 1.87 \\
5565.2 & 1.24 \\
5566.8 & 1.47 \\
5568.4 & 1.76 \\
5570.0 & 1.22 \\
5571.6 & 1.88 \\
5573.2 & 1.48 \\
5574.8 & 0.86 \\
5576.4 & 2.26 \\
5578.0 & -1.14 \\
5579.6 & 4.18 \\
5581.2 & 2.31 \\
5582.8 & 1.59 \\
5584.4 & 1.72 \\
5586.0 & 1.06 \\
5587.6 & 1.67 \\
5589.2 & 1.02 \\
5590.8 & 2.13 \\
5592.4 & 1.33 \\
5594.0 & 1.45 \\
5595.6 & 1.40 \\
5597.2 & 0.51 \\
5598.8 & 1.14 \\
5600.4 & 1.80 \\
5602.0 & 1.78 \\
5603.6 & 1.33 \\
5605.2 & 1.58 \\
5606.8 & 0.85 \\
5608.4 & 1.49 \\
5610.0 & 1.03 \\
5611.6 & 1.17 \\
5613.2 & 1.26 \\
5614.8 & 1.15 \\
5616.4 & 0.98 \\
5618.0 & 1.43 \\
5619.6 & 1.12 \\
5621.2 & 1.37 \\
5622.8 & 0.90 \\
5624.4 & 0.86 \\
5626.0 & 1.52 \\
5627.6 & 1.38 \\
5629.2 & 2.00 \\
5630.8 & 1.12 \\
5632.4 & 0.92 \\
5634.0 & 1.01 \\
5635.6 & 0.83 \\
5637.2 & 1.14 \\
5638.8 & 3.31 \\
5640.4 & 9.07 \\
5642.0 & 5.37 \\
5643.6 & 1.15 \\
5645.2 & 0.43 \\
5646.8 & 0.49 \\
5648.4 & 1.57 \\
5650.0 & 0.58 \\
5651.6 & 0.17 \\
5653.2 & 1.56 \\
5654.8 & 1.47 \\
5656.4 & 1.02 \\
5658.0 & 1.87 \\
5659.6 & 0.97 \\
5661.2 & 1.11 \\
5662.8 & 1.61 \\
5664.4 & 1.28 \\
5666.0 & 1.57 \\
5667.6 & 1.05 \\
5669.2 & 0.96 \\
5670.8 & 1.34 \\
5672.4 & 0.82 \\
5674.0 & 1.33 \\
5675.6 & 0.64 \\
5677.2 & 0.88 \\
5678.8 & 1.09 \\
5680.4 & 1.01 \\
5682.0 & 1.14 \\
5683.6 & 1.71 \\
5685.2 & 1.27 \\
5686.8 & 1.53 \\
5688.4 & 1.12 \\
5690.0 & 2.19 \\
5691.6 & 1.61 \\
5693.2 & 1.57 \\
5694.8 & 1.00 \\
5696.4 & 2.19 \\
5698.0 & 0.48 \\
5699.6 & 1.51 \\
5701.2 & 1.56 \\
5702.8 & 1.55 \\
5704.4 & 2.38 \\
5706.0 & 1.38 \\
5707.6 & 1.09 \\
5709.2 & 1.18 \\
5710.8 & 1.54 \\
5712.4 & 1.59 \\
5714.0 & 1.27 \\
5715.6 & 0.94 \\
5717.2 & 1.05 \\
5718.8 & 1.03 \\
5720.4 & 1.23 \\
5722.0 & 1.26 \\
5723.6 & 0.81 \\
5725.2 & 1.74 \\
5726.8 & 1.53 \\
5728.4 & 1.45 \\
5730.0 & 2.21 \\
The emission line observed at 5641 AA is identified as H-beta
